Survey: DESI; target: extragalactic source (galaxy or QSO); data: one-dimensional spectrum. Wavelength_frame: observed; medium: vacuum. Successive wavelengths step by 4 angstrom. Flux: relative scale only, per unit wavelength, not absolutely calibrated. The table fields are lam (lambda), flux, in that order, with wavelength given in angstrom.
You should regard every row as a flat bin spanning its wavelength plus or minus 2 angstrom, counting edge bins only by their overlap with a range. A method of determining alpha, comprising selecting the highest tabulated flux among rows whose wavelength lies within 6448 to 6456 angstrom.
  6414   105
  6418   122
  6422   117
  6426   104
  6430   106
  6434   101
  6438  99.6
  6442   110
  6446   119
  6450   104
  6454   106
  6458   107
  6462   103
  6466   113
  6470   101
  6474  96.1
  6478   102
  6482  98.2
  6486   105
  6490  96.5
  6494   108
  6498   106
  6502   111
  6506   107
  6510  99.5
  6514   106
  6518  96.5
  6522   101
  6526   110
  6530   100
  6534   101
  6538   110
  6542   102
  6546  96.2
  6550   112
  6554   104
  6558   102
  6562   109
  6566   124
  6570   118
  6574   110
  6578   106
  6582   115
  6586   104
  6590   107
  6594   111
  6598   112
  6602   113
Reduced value 106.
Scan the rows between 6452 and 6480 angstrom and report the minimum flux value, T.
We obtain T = 96.1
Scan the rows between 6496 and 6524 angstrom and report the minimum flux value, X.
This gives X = 96.5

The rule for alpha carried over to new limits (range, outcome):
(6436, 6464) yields 119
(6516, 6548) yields 110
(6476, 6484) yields 102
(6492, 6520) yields 111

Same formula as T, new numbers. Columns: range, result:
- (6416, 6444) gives 99.6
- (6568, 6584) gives 106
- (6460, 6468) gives 103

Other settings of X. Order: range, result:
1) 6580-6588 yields 104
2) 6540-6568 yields 96.2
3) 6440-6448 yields 110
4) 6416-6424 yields 117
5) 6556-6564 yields 102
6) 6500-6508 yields 107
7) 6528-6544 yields 100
